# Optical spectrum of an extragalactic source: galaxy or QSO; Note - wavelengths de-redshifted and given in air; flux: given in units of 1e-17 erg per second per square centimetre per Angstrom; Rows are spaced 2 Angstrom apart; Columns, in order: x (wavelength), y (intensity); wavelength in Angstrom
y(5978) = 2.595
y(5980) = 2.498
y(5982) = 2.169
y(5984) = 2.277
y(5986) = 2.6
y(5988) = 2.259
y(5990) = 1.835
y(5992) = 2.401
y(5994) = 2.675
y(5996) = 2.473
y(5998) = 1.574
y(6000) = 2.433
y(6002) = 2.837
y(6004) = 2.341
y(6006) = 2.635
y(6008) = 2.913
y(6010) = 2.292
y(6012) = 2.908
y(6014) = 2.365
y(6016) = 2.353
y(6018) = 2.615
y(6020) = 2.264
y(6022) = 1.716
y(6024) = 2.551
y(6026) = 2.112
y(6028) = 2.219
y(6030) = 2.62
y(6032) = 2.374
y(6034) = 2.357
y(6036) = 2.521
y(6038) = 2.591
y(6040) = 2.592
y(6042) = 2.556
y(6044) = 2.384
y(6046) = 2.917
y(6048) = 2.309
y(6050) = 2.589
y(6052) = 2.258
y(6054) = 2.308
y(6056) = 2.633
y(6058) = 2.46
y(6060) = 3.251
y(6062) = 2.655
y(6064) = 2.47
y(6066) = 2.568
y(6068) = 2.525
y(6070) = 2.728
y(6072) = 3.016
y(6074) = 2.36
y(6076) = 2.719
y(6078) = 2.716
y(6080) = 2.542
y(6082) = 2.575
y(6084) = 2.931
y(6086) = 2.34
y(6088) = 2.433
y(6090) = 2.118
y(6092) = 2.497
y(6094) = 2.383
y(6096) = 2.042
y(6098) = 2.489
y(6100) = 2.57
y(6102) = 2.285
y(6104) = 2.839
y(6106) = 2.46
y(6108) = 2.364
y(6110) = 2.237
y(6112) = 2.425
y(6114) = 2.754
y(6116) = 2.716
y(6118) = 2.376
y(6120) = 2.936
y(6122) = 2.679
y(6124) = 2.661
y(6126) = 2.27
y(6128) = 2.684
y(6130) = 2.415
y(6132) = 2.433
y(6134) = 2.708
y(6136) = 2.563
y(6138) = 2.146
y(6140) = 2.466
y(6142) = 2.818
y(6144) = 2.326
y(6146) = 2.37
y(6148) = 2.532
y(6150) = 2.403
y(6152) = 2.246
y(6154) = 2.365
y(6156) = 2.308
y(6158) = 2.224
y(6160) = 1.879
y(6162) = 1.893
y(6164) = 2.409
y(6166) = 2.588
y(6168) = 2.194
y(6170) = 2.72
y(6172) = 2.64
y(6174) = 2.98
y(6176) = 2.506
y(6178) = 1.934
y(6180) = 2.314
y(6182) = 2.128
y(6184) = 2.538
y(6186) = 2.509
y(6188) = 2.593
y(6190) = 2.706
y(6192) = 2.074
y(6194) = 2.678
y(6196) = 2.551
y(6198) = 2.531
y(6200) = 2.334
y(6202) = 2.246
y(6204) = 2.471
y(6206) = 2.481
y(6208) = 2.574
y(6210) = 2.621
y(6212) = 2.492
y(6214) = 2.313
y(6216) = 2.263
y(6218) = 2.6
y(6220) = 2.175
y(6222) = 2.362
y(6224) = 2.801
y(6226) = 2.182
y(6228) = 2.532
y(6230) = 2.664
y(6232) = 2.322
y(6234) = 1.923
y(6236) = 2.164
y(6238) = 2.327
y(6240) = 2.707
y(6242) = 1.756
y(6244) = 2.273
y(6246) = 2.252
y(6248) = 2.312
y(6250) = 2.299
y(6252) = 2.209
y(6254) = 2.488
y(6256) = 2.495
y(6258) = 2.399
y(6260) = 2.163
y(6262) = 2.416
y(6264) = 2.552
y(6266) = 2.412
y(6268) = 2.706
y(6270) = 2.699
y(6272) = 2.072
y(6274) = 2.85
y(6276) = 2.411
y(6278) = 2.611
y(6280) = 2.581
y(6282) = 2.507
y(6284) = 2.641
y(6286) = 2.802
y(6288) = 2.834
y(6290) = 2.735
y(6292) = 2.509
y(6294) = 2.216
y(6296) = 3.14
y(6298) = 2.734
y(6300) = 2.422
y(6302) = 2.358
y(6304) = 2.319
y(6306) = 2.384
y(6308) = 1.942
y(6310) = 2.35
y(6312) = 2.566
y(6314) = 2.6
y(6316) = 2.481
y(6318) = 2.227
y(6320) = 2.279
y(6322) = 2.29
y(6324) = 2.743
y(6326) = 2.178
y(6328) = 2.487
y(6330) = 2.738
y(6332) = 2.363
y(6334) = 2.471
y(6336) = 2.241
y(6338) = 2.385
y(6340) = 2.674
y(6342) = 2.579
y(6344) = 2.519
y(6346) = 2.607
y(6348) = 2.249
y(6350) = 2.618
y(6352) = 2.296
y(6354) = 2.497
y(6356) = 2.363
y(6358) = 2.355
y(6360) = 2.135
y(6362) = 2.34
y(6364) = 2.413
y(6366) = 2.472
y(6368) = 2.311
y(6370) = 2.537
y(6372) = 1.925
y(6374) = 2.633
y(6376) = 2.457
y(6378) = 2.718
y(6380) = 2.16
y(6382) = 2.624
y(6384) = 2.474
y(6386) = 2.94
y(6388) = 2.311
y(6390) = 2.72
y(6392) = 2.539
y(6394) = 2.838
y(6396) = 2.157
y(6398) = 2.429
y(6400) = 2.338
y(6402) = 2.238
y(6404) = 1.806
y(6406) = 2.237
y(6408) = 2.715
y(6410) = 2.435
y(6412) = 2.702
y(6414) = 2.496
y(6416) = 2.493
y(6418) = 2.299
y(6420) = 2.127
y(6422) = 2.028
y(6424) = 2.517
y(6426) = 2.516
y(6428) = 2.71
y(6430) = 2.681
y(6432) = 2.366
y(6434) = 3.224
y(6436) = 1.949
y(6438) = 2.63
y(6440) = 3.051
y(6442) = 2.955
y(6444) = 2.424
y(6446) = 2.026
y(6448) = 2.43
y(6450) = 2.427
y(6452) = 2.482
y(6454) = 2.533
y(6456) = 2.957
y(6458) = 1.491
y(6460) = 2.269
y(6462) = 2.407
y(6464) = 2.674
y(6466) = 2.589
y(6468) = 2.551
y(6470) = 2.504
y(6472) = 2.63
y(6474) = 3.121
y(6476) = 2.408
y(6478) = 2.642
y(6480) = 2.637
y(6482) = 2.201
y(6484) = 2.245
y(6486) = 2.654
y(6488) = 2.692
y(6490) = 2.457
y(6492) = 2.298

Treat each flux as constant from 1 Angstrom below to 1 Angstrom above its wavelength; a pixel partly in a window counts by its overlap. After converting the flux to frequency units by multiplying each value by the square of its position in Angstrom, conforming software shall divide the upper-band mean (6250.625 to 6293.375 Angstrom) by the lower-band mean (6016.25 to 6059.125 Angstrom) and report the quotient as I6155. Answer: 1.1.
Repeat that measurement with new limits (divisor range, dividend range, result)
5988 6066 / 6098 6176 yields 1.04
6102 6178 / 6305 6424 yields 1.05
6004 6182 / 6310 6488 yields 1.10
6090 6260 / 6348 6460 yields 1.09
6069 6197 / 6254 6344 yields 1.06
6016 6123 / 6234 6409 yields 1.05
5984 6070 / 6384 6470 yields 1.14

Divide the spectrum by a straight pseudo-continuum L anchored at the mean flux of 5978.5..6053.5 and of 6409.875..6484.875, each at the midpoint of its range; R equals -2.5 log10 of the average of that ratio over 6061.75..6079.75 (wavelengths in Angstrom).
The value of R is -0.09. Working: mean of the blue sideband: 2.42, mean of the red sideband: 2.5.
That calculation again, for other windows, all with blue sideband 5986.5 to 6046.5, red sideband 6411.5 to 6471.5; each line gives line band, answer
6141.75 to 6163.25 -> 0.07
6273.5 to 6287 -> -0.07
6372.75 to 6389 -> -0.02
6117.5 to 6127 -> -0.07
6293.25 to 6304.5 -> -0.04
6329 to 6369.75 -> 0.02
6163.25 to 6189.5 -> -0.01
